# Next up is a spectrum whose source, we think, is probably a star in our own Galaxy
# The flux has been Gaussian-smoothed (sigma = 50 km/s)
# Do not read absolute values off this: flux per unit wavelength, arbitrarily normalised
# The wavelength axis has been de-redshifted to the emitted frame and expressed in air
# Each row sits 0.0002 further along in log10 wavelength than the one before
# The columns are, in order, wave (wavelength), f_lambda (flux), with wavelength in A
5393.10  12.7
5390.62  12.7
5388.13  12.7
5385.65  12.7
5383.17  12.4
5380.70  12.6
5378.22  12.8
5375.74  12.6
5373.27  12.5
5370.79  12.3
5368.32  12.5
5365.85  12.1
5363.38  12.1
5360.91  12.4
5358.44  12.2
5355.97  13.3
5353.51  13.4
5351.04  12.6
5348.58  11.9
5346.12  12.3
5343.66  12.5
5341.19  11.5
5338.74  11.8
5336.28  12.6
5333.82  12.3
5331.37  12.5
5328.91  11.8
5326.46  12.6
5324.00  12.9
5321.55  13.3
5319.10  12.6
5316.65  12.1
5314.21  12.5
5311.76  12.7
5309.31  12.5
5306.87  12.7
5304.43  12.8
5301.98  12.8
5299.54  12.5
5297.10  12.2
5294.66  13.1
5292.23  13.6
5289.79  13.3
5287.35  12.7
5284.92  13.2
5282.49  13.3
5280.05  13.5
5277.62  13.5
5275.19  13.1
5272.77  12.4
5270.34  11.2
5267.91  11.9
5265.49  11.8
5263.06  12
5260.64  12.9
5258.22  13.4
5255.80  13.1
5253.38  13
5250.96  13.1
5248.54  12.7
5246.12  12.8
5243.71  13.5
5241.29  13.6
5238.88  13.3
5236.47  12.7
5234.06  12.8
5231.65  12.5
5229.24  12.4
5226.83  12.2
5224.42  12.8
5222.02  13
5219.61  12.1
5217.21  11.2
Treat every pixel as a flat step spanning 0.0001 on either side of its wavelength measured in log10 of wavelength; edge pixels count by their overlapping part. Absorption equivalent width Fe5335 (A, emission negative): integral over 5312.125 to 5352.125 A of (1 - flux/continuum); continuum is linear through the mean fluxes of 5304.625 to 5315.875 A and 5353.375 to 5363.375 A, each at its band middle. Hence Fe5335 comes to 0.8 A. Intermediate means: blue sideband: 12.6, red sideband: 12.7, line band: 12.4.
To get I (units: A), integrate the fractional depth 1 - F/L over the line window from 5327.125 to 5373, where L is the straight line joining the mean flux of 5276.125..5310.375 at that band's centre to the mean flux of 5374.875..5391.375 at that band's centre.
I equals 1.5 A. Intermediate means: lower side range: 13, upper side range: 12.6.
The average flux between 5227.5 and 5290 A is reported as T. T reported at 12.8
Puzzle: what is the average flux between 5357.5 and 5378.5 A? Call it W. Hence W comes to 12.4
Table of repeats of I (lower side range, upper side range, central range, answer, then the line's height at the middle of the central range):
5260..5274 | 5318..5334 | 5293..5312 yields -0.50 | 12.4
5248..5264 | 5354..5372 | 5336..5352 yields 0.51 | 12.5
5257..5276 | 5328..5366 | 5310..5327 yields -0.46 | 12.3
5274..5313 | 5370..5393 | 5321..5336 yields 0.33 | 12.8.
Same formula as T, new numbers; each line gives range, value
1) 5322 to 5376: 12.4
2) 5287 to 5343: 12.6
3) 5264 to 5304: 12.8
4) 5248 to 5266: 12.8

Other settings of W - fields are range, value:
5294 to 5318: 12.6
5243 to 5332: 12.7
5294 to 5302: 12.6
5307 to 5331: 12.6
